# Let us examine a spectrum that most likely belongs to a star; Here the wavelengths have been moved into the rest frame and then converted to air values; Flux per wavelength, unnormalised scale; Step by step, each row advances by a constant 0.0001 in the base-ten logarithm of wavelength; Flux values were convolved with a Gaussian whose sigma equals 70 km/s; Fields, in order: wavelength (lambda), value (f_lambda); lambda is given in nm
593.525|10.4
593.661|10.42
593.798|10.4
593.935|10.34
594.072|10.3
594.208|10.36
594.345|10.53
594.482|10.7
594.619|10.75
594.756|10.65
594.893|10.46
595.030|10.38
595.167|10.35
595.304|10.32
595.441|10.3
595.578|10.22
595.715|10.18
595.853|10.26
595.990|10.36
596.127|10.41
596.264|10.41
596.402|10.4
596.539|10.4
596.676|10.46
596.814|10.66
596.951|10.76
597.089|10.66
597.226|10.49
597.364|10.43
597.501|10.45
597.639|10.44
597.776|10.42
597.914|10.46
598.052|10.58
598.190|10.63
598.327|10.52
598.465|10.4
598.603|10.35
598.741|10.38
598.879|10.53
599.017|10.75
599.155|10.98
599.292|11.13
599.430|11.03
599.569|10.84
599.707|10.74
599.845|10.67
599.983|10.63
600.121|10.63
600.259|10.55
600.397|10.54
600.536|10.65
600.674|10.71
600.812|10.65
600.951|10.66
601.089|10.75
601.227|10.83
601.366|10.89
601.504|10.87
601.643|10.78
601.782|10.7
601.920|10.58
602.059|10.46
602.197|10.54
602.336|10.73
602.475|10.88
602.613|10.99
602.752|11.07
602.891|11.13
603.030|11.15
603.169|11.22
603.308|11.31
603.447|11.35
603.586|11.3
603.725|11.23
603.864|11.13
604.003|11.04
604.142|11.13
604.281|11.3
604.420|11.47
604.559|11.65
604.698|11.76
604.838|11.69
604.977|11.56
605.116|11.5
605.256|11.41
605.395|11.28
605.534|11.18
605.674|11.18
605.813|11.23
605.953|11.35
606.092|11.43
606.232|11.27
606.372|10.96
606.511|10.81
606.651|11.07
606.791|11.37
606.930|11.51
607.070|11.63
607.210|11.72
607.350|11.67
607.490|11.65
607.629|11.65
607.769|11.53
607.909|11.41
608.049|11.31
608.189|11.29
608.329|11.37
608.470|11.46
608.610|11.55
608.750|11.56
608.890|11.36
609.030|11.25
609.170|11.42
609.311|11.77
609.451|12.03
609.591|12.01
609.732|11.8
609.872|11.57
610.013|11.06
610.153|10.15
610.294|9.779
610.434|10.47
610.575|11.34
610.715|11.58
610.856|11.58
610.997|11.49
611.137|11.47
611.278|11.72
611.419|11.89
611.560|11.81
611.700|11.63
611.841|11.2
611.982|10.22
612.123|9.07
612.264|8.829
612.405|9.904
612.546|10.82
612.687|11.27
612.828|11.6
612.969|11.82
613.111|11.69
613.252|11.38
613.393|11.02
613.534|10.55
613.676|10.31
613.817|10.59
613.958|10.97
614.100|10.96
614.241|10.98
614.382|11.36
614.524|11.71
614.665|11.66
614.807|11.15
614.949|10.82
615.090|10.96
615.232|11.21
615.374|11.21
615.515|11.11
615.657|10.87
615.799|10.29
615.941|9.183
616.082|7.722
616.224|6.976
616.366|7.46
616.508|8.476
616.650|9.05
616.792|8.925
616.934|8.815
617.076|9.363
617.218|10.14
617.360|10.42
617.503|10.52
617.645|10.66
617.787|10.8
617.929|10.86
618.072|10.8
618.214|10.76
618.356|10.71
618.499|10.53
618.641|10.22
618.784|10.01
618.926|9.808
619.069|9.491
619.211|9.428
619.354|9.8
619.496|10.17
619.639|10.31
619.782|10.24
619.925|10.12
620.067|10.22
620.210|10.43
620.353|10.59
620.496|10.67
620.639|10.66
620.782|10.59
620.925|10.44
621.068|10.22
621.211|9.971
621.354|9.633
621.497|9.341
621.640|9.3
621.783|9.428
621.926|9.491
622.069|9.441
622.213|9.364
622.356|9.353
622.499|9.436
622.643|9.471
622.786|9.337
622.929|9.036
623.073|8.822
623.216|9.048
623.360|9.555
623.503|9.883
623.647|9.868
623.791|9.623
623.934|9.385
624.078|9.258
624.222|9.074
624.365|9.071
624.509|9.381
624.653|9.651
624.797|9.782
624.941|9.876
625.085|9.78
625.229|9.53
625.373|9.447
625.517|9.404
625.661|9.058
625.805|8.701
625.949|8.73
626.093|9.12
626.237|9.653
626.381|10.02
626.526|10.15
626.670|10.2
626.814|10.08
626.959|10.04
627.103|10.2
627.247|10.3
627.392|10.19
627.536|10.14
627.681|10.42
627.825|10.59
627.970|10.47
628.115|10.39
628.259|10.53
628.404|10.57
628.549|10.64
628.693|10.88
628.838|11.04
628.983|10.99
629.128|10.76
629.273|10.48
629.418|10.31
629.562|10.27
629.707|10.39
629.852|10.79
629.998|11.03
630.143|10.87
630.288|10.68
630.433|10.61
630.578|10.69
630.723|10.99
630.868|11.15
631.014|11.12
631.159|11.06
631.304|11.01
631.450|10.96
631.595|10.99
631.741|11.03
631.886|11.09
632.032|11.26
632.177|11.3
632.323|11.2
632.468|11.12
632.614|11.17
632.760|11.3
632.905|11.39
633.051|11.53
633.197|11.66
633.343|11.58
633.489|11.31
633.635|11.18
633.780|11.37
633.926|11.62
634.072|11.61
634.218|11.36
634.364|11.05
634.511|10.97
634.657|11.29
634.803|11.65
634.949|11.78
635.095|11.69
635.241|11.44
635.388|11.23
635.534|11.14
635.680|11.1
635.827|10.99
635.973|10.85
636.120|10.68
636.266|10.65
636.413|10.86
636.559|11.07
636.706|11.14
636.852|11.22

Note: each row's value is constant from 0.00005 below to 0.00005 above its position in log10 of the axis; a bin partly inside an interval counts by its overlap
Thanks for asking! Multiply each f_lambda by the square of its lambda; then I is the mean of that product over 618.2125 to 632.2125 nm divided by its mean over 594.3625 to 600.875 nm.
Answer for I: 1.05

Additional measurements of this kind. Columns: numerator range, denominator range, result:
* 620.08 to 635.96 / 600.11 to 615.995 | 1.00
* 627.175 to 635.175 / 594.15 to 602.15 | 1.16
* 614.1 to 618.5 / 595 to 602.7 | 1.02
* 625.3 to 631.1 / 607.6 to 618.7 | 1.01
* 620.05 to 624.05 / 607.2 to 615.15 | 0.90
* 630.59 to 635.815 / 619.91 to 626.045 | 1.21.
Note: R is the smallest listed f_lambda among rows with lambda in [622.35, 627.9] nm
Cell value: 8.701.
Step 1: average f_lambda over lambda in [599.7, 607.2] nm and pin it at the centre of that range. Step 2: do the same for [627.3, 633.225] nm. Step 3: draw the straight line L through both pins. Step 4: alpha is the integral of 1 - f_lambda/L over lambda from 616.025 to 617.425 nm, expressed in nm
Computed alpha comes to 0.28 nm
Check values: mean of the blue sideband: 11.1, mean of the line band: 8.74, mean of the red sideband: 10.8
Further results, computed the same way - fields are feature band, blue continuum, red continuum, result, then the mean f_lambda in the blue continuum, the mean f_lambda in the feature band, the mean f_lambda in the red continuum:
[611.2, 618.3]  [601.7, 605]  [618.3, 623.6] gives -0.11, 11.1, 10.5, 9.85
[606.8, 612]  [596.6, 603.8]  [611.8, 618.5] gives -0.45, 10.7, 11.4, 10.4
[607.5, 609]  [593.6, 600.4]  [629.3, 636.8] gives -0.10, 10.5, 11.5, 11.1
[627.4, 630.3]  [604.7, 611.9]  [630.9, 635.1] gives 0.18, 11.4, 10.6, 11.3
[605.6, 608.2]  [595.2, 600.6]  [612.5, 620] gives -0.23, 10.5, 11.4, 10.3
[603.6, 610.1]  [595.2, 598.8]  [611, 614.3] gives -0.40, 10.4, 11.4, 11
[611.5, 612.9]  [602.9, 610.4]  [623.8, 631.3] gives 0.05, 11.3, 10.6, 10.2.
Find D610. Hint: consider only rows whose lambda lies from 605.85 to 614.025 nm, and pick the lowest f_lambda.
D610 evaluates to 8.829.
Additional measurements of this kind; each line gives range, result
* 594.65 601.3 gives 10.18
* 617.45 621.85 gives 9.3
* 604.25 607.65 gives 10.81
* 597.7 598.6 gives 10.4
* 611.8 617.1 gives 6.976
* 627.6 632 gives 10.27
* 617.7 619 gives 9.808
